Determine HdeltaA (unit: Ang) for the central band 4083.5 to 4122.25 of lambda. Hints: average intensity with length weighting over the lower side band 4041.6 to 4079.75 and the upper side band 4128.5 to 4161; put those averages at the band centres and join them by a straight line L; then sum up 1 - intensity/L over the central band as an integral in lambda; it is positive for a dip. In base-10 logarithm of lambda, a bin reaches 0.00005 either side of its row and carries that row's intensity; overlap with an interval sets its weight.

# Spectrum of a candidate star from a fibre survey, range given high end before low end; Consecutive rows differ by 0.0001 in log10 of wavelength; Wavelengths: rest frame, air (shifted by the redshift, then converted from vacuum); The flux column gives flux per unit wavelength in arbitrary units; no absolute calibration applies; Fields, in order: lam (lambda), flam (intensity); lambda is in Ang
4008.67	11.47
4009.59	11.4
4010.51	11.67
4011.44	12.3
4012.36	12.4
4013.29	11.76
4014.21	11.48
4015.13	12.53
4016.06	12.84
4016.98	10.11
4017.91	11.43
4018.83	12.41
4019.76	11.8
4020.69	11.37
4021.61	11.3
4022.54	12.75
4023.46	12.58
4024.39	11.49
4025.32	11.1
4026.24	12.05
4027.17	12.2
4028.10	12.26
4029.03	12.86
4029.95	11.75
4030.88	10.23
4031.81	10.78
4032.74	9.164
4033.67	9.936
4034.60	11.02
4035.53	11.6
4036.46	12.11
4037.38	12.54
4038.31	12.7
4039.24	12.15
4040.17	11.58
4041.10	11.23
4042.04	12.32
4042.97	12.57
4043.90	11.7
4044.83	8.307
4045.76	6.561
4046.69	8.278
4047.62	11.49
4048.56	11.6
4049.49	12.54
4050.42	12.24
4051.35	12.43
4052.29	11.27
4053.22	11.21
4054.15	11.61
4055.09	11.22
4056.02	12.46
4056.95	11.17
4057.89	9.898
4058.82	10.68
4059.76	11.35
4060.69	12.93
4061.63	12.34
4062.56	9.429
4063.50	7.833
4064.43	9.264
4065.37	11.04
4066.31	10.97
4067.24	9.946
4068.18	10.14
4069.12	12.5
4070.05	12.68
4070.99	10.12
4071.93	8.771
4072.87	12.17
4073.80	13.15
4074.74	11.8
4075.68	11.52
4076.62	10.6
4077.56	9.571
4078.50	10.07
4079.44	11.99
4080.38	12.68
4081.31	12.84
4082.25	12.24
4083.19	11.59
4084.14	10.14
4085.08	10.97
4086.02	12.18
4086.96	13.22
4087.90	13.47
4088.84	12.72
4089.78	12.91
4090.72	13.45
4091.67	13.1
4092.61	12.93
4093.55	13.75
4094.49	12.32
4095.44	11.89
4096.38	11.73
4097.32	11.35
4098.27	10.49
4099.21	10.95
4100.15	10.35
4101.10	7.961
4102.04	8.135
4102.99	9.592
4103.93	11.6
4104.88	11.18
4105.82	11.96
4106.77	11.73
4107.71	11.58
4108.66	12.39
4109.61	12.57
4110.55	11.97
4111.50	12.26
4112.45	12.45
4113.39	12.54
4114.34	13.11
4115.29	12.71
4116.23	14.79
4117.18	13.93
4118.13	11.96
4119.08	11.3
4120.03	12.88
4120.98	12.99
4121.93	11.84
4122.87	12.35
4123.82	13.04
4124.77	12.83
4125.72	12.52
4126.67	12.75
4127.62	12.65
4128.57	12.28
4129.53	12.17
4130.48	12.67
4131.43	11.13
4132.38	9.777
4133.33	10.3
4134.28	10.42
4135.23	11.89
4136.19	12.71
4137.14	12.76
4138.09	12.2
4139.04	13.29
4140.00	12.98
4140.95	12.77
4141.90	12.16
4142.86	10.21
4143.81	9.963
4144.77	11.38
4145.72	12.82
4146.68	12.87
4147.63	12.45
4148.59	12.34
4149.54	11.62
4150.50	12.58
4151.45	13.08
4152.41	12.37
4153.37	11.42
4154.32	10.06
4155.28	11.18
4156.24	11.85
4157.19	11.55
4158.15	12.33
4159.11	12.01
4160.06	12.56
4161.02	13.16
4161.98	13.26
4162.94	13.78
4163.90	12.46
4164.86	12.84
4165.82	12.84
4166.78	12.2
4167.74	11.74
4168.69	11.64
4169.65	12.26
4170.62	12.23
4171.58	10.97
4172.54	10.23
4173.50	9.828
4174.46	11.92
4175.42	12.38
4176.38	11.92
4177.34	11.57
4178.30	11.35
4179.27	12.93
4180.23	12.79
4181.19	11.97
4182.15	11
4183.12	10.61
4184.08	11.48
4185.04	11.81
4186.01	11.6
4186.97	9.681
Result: -1.9 Ang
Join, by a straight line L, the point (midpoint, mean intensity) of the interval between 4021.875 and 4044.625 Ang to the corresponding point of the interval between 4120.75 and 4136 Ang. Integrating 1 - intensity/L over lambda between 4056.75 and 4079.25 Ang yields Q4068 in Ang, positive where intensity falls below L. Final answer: 1.8 Ang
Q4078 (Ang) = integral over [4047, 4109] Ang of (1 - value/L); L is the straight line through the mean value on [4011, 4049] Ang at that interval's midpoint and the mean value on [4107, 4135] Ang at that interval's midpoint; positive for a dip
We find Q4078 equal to 2.44 Ang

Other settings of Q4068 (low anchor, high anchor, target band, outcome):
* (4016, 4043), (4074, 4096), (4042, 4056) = 0.9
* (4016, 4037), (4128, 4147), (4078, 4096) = -1.0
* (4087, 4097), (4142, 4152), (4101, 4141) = 1.0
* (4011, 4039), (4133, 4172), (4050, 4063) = 0.4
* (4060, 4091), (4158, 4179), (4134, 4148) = -0.2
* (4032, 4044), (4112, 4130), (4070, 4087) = 1.0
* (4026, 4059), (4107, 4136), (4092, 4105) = 1.0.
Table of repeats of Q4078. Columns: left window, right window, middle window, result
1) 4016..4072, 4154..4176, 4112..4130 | -1.5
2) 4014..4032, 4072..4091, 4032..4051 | 1.2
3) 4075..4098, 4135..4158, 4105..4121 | -0.6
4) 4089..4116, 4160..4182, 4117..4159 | -0.3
